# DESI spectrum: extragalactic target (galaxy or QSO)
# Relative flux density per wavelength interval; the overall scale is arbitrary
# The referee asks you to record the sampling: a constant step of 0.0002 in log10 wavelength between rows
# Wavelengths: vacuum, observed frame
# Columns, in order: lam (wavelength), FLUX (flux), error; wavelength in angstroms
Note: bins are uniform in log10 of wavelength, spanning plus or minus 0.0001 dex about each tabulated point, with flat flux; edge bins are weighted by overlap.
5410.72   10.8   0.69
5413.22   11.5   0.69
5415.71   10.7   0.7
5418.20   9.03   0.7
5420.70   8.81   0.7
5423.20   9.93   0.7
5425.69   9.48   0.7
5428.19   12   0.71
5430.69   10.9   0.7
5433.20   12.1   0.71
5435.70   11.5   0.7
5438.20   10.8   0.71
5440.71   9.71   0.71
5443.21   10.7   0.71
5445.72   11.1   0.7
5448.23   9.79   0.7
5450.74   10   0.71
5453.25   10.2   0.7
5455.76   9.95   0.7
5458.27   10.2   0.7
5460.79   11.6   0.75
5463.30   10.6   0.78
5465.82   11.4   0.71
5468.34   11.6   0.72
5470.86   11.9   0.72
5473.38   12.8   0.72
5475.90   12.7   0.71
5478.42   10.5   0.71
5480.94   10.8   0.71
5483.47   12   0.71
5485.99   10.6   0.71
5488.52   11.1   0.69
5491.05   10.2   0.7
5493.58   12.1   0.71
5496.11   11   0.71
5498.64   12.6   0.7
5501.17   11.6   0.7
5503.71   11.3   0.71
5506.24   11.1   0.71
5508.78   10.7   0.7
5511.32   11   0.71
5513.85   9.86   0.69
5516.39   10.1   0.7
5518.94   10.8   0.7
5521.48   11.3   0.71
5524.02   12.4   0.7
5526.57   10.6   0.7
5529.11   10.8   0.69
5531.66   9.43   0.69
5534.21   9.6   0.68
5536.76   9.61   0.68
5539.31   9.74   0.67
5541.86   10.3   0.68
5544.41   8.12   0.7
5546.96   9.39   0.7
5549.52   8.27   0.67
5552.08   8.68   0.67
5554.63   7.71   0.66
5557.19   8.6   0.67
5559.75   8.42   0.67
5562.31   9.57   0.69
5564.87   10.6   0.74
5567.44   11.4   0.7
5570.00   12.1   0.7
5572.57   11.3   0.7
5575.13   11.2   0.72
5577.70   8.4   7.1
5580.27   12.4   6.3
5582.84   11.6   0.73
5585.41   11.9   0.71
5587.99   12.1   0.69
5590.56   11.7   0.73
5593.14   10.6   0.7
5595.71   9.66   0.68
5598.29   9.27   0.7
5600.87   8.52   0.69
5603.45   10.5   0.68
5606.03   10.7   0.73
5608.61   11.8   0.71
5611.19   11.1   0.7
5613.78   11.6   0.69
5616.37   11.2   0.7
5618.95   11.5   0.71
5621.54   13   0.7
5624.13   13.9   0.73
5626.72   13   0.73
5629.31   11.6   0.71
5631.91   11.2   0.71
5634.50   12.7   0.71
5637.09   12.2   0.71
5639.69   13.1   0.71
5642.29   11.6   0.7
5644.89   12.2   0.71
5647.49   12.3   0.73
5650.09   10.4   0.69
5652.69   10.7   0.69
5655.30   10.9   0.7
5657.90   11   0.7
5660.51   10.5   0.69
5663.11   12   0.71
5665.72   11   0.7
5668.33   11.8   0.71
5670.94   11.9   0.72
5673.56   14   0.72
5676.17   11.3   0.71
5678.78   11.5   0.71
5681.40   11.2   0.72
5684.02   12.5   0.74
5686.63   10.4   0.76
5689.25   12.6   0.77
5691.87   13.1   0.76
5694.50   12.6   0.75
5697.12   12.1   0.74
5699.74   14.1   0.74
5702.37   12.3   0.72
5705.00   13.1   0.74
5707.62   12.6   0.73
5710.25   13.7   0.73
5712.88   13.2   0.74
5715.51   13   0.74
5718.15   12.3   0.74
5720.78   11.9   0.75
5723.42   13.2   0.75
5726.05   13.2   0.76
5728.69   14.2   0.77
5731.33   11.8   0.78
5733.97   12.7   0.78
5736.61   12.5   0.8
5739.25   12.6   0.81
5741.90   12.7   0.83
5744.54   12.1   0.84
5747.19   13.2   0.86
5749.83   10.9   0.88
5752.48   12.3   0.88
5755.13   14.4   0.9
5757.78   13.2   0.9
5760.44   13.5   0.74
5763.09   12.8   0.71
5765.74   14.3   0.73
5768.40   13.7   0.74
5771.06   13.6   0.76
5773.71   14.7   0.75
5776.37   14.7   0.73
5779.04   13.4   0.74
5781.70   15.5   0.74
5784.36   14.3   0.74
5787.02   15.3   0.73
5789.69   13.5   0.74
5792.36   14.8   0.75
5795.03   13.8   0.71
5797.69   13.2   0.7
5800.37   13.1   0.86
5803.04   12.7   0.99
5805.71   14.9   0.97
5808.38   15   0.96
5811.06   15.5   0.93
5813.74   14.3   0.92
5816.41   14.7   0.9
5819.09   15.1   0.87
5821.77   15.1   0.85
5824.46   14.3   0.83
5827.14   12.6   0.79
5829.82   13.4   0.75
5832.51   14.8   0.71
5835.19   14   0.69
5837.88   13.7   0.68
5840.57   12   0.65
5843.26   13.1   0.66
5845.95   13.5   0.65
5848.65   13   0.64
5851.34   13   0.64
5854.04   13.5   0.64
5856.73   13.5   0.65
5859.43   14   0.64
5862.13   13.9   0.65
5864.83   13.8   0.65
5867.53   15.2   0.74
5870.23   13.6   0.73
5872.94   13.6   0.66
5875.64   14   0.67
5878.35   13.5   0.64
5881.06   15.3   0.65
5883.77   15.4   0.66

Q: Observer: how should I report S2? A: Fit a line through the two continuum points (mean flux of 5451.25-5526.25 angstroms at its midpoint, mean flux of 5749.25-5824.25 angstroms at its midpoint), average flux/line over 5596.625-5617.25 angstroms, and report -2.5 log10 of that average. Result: 0.17 mag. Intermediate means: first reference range 11.2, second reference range 14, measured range 10.6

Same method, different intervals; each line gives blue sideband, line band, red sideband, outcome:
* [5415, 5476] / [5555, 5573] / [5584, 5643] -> 0.119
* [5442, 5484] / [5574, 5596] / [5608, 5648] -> 0.068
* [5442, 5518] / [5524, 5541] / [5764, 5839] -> 0.140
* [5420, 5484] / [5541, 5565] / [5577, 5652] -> 0.258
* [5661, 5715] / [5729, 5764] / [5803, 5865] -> 0.022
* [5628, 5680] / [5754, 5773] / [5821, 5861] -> -0.073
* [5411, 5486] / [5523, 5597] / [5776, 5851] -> 0.159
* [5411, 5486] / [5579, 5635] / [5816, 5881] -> 0.055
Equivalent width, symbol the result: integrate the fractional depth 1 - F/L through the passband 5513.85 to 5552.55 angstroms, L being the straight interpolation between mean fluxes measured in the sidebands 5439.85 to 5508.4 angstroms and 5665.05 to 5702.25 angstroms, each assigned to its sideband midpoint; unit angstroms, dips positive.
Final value 4.8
